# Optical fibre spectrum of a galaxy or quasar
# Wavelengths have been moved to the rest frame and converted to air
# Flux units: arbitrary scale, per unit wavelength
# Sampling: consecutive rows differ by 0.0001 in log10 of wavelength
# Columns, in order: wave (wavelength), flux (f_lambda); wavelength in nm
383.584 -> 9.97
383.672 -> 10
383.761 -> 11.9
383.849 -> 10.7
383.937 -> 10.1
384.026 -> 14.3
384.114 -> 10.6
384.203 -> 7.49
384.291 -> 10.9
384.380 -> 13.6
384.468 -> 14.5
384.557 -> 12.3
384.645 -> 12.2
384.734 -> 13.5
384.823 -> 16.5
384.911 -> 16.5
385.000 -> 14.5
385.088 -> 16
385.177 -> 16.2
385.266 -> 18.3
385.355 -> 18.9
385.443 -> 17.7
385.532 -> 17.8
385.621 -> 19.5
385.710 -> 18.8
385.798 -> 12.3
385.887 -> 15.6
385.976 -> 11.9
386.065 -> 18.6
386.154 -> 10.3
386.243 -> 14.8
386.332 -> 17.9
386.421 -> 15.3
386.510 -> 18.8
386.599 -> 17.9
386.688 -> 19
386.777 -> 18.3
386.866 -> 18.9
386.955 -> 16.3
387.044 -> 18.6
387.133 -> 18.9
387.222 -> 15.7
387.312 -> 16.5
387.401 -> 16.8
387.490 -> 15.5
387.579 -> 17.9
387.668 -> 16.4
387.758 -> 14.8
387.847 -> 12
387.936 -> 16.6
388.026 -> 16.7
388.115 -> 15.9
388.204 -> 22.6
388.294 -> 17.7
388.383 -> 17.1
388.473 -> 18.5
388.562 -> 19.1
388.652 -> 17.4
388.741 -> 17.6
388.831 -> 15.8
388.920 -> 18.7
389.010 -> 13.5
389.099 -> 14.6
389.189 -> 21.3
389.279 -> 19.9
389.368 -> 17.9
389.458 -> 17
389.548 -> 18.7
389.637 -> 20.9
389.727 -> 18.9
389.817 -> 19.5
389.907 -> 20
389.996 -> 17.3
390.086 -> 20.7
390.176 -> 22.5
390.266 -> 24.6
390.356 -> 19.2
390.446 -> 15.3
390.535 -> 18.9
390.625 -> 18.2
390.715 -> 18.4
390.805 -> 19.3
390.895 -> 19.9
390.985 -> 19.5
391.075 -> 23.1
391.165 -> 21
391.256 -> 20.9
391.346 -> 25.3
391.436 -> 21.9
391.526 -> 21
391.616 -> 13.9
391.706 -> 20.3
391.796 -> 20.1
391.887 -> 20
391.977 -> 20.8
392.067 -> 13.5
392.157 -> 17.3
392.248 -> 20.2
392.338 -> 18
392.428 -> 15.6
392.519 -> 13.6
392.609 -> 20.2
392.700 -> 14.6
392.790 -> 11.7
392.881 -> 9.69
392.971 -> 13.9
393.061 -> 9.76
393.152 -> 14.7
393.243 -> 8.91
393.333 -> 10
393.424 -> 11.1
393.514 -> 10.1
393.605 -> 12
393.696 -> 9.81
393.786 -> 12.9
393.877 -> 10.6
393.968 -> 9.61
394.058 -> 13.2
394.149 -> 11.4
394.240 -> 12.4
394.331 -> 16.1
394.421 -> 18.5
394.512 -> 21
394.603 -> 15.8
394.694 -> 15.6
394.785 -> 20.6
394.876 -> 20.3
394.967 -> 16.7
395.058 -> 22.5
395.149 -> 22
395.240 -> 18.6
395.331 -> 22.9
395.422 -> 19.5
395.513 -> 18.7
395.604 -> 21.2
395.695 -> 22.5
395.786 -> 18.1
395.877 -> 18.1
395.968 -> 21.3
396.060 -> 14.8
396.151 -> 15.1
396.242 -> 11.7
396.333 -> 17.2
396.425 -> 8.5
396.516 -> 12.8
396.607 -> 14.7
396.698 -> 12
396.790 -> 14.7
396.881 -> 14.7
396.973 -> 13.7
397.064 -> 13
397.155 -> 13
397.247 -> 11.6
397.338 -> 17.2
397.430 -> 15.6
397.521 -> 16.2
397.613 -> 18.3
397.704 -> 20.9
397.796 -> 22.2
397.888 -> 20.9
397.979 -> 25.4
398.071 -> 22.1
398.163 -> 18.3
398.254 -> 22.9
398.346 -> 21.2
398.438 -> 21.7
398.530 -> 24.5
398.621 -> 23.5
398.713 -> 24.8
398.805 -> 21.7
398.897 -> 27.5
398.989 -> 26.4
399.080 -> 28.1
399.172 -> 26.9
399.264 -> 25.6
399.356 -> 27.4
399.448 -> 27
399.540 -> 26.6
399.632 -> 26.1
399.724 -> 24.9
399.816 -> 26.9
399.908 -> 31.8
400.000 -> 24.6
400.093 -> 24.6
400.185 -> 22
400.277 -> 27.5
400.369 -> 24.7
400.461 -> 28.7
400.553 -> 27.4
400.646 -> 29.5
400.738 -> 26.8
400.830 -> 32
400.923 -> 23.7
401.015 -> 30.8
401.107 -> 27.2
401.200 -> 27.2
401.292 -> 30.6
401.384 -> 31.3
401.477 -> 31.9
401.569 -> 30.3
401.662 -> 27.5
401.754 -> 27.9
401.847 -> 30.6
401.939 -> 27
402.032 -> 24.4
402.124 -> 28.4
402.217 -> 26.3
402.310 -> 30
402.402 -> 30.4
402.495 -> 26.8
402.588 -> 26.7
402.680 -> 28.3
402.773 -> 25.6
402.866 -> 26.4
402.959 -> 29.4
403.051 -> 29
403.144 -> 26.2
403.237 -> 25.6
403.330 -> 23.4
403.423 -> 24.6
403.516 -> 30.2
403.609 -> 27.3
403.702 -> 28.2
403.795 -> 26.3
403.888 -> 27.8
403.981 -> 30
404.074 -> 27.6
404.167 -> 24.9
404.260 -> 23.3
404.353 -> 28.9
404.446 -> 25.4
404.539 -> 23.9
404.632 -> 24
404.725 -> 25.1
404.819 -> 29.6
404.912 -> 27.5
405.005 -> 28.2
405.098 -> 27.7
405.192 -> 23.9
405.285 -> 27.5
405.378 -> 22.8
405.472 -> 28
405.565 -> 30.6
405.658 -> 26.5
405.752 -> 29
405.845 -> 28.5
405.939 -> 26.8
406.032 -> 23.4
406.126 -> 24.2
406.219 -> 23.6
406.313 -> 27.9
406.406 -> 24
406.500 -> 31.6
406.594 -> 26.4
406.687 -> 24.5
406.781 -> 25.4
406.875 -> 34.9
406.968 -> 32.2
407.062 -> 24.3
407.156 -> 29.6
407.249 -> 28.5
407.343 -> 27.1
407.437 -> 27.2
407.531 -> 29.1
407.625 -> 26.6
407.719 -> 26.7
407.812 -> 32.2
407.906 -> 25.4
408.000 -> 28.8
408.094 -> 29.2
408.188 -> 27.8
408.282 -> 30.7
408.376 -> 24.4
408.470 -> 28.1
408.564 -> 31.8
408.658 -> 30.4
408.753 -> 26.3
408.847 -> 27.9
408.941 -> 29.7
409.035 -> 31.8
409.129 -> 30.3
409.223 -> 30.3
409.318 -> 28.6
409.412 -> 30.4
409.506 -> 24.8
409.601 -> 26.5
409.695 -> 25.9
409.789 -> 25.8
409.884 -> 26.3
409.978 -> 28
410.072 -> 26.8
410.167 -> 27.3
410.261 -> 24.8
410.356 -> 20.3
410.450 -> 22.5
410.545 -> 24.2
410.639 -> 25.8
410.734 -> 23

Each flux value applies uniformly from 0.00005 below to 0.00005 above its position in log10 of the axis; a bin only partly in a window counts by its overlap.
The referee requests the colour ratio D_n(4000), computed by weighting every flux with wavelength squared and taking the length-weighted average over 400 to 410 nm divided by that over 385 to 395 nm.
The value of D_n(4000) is 1.76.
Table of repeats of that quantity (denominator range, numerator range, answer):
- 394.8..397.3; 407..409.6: 1.81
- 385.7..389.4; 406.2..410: 1.85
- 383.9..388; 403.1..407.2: 1.90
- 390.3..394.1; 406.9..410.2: 1.90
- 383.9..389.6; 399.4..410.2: 1.86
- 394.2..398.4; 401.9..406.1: 1.58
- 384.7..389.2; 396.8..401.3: 1.49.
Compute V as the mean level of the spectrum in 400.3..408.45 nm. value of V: 27.5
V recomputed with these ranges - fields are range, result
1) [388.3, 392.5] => 18.9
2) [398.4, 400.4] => 25.7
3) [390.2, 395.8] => 17.1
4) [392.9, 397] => 15.3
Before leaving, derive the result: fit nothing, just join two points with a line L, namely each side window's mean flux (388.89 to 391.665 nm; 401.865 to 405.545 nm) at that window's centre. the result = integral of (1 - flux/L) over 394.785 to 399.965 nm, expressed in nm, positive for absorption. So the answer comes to 0.71 nm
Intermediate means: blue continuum 19.4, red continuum 26.9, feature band 20.2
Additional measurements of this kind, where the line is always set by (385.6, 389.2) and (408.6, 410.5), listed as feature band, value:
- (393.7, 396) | 0.328 nm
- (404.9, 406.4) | -0.067 nm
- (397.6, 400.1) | -0.253 nm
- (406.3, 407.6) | -0.100 nm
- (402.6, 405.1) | -0.231 nm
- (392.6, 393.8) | 0.472 nm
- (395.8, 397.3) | 0.484 nm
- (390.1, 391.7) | -0.152 nm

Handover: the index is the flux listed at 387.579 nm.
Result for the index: 17.9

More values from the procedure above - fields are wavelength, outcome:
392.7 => 14.6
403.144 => 26.2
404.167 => 24.9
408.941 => 29.7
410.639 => 25.8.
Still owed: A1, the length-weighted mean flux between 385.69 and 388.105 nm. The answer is 16.3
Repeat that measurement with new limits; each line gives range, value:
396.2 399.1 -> 18.6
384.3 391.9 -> 17.6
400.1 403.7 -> 27.7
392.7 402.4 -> 20.6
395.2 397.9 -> 16.6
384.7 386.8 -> 16.4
